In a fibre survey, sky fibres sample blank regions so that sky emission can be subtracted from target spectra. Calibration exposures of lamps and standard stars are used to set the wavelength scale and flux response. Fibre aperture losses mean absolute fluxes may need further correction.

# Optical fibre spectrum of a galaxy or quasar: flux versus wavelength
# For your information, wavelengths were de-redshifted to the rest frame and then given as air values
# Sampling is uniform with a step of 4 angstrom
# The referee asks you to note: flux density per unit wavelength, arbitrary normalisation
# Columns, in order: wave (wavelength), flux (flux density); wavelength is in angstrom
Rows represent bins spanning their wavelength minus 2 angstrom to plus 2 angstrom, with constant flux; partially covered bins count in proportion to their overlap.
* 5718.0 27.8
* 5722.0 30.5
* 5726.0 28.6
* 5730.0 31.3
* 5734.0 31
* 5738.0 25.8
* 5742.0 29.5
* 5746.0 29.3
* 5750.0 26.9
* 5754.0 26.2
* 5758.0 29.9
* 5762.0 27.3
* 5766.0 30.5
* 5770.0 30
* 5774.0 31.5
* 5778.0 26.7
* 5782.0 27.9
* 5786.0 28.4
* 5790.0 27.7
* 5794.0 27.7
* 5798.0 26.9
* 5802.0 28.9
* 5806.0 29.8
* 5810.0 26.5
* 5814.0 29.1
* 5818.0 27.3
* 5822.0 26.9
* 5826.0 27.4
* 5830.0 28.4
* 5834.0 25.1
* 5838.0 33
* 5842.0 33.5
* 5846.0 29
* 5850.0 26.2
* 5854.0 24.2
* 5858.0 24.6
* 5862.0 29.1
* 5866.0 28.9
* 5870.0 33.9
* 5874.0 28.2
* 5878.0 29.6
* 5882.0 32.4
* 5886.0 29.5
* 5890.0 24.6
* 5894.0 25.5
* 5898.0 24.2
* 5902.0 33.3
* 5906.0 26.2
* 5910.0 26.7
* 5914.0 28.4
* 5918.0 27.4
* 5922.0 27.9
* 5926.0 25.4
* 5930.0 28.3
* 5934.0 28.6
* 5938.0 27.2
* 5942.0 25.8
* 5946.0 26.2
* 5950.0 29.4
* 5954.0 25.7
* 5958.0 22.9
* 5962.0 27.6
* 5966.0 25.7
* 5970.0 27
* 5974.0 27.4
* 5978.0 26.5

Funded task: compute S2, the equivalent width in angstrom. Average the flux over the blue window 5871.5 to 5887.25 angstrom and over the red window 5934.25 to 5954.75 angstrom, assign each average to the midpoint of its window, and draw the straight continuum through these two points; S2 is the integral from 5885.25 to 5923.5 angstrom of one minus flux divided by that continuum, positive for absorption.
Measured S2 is 2.1 angstrom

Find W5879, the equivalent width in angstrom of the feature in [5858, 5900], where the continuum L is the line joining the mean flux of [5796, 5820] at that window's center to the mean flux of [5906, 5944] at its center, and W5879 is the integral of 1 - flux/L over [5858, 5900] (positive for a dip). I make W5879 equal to -1.3 angstrom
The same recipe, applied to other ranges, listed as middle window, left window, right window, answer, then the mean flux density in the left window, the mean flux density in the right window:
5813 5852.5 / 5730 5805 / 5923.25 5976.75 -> -0.9 angstrom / 28.5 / 26.7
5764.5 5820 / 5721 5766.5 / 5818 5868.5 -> -0.1 angstrom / 28.8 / 28.1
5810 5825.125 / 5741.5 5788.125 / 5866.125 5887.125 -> 1.0 angstrom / 28.6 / 30.6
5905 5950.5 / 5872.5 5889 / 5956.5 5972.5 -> 0.5 angstrom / 29.7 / 25.9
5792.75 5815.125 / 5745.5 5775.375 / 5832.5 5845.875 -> 1.2 angstrom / 28.9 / 30.5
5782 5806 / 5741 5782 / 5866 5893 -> 0.7 angstrom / 28.7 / 29.5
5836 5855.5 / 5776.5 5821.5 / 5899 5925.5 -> -1.0 angstrom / 27.9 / 28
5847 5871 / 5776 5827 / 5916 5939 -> 0.0 angstrom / 27.8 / 27.5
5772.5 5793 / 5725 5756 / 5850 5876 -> 0.0 angstrom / 28.6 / 28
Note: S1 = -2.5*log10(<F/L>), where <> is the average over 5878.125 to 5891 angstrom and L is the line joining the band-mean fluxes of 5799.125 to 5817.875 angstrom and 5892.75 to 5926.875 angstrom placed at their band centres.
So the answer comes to -0.06 mag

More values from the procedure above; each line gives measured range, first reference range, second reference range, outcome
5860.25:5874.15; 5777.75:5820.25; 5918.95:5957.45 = -0.11 mag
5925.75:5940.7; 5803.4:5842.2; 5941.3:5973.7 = -0.03 mag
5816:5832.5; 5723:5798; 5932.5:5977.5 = 0.02 mag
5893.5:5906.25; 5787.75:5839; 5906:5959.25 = -0.02 mag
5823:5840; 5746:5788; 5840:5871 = 0.01 mag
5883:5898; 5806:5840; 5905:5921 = 0.03 mag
